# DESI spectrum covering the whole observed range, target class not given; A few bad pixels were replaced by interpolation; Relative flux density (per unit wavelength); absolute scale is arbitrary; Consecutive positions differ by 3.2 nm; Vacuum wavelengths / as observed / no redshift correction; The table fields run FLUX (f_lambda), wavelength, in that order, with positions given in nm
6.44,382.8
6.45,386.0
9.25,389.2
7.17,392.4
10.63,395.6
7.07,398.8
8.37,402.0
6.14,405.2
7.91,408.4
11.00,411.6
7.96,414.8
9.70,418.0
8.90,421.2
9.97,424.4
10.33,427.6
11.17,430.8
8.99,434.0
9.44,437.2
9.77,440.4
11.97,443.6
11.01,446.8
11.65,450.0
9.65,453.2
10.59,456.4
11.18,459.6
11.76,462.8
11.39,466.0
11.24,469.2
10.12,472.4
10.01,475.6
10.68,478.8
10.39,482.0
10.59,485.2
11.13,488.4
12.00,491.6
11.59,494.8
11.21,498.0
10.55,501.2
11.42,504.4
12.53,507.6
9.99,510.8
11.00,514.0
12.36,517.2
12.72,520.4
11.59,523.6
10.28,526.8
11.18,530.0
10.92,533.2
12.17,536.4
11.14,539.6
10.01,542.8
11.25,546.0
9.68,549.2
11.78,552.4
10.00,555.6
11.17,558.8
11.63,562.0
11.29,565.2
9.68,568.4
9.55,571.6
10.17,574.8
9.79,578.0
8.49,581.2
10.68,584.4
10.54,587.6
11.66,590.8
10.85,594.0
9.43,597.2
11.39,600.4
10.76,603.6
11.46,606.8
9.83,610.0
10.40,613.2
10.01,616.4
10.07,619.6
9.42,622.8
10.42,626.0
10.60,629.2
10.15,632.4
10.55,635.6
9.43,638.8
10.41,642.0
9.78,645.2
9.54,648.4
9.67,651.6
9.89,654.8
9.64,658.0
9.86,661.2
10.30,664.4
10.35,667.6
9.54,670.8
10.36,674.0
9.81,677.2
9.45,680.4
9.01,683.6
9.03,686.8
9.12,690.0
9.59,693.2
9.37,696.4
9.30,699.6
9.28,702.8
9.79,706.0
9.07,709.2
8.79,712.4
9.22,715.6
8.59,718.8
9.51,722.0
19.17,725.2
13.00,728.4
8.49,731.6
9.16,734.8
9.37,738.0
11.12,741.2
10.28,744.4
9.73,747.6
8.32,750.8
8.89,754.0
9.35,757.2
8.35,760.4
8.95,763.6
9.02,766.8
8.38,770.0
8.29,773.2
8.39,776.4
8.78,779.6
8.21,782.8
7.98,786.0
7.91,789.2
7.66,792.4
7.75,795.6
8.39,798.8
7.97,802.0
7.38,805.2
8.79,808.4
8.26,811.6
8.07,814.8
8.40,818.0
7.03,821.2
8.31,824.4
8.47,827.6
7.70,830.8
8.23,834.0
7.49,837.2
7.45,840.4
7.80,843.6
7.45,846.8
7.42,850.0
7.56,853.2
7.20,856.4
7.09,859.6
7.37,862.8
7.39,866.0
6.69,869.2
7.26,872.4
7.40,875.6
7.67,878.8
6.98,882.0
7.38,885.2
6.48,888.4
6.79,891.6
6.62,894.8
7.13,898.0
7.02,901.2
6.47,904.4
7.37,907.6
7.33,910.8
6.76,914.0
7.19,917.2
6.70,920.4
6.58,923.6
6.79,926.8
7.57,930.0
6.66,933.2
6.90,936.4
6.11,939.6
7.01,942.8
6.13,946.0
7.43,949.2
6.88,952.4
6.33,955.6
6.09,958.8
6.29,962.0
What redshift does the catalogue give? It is 0.10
